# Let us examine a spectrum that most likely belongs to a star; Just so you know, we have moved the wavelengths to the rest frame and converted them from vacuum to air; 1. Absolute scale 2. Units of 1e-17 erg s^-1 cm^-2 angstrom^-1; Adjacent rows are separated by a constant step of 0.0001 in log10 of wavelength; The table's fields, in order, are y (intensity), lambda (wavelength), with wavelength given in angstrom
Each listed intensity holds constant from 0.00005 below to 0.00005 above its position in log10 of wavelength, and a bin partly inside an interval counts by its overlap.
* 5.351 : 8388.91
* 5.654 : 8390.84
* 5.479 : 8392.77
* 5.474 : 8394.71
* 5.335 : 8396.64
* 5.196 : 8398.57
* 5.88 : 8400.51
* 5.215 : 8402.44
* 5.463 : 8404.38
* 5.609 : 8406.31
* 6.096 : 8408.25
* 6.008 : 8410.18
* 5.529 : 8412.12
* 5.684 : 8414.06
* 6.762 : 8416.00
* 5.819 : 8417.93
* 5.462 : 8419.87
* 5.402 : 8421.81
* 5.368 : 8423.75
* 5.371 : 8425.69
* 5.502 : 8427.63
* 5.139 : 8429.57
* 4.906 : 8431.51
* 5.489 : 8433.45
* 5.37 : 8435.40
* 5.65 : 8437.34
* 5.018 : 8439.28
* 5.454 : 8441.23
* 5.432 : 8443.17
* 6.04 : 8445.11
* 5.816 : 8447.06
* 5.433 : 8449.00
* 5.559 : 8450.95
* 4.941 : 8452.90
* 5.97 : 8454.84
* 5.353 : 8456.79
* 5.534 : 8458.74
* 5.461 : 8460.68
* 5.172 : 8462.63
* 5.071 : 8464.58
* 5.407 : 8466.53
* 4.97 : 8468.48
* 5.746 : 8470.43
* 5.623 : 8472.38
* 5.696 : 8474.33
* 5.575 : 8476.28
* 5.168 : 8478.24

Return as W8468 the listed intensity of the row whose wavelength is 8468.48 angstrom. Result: 4.97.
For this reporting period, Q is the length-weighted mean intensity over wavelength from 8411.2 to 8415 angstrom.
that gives 5.6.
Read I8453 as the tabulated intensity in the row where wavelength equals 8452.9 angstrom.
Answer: 4.941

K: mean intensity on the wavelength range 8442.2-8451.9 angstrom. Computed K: 5.66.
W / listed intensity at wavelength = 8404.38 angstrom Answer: 5.463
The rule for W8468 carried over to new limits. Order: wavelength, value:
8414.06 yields 5.684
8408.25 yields 6.096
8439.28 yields 5.018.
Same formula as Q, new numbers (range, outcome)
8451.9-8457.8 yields 5.42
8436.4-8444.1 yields 5.39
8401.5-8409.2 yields 5.59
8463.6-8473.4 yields 5.36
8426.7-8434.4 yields 5.26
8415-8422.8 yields 5.86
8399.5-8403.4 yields 5.54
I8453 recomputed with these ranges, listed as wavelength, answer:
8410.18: 6.008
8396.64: 5.335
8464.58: 5.071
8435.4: 5.37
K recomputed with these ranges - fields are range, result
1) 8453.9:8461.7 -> 5.58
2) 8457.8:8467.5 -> 5.33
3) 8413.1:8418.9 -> 6.09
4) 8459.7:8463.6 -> 5.33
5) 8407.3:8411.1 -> 6.06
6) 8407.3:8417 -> 6.02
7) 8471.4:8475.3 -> 5.66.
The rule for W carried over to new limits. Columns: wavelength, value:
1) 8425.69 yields 5.371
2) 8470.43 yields 5.746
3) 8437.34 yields 5.65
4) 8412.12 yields 5.529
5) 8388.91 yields 5.351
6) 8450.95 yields 5.559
